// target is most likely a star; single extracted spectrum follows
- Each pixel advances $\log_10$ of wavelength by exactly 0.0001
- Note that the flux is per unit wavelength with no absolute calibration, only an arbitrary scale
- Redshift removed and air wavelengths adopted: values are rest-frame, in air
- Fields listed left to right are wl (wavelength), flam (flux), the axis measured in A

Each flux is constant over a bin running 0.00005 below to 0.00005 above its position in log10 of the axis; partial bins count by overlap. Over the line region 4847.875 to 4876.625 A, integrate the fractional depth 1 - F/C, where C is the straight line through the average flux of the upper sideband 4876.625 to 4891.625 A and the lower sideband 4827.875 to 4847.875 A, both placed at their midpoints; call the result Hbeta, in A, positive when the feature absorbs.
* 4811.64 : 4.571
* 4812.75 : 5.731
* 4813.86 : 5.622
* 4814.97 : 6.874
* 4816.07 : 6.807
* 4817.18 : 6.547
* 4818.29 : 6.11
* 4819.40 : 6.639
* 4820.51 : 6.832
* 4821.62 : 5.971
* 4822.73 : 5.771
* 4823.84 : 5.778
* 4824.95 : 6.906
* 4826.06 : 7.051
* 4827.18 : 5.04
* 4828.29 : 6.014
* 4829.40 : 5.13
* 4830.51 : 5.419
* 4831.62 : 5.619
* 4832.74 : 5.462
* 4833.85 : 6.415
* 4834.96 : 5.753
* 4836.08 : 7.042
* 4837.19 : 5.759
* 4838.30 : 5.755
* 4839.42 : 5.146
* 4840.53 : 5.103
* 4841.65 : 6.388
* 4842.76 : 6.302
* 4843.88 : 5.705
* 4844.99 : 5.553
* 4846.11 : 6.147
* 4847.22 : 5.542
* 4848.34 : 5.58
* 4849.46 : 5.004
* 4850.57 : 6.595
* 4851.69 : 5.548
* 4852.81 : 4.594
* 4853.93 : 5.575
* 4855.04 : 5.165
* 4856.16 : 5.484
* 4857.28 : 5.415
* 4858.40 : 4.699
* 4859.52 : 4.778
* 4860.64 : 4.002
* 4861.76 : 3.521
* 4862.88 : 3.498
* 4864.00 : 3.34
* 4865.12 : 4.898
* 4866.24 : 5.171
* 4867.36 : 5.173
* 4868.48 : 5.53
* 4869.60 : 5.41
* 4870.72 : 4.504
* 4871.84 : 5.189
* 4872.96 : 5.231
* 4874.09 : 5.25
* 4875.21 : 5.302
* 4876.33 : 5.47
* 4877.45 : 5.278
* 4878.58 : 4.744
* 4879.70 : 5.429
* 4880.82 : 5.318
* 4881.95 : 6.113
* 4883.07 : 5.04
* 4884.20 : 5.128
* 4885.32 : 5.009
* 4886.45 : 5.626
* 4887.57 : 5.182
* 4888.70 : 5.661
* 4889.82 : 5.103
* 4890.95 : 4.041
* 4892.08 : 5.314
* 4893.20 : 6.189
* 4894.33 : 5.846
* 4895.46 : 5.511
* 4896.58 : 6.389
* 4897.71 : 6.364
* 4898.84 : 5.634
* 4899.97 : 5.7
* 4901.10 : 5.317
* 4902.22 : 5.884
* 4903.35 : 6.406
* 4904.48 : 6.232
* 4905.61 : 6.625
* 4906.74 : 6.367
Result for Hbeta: 2.6 A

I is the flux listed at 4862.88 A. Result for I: 3.498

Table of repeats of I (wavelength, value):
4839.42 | 5.146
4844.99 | 5.553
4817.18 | 6.547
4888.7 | 5.661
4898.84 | 5.634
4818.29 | 6.11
